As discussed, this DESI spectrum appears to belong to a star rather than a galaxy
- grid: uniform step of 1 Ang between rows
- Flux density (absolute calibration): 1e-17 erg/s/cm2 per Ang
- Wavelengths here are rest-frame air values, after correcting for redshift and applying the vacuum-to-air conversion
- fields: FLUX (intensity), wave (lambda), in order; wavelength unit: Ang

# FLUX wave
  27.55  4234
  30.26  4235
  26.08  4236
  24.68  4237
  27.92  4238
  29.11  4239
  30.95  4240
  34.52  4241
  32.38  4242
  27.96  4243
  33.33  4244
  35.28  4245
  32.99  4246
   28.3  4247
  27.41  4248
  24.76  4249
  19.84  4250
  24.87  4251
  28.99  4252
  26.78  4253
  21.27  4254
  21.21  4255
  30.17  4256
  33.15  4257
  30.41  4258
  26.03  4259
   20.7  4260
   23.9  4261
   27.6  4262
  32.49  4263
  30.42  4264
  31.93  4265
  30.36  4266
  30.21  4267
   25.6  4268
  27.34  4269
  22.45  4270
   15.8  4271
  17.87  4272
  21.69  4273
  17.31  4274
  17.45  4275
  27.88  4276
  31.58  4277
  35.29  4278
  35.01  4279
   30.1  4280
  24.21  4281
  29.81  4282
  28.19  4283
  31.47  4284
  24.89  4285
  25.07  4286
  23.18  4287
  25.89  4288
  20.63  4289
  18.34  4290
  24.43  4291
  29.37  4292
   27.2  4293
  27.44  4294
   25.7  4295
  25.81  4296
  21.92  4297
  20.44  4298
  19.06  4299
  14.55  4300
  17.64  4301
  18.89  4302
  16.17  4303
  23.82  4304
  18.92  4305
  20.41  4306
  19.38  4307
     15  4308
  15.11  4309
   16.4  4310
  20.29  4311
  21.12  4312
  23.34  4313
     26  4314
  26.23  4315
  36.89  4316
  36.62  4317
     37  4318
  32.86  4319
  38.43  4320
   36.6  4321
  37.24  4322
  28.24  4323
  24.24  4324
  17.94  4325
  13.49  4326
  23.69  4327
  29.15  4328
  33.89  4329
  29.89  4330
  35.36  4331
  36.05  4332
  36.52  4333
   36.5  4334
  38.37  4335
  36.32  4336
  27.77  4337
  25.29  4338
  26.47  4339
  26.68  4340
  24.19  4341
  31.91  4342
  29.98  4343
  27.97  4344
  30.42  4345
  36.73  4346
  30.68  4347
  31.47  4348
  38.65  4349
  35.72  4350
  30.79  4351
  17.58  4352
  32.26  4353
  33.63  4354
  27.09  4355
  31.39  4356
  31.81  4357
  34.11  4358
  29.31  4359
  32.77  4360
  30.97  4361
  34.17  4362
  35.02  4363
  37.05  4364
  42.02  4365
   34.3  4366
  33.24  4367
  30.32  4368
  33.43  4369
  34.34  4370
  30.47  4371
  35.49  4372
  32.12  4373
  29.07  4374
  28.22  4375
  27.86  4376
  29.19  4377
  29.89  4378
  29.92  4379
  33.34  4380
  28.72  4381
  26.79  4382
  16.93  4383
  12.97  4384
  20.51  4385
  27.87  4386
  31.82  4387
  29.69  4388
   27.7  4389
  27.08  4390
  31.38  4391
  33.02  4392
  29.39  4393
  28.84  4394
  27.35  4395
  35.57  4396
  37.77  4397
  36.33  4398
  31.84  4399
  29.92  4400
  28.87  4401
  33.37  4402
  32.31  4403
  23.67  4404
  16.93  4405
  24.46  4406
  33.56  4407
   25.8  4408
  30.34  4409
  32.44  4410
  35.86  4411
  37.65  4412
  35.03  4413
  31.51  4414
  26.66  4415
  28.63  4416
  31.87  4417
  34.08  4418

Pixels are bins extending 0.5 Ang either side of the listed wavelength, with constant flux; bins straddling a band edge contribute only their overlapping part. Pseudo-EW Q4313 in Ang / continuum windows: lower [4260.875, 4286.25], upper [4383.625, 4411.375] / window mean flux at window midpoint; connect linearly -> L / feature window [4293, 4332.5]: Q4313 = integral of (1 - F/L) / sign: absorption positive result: 3.5 Ang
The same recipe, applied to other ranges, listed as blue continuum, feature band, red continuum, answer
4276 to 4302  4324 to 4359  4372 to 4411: -3.8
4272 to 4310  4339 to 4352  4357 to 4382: -0.5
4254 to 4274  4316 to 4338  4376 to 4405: -3.5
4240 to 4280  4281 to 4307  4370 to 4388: 4.1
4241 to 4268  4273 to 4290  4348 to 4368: 1.8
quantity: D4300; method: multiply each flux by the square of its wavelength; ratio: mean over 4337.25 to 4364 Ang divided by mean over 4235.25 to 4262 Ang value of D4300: 1.16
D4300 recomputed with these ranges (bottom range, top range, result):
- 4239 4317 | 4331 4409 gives 1.26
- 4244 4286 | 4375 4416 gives 1.15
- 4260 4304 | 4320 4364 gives 1.27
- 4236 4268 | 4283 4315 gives 0.80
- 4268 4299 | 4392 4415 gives 1.30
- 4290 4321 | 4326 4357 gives 1.30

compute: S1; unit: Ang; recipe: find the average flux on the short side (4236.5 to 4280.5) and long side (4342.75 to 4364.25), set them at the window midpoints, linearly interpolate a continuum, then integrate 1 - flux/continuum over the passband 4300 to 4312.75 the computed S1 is 4.8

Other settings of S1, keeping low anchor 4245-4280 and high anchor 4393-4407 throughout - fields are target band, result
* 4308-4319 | 0.85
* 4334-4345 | -0.54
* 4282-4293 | 0.71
